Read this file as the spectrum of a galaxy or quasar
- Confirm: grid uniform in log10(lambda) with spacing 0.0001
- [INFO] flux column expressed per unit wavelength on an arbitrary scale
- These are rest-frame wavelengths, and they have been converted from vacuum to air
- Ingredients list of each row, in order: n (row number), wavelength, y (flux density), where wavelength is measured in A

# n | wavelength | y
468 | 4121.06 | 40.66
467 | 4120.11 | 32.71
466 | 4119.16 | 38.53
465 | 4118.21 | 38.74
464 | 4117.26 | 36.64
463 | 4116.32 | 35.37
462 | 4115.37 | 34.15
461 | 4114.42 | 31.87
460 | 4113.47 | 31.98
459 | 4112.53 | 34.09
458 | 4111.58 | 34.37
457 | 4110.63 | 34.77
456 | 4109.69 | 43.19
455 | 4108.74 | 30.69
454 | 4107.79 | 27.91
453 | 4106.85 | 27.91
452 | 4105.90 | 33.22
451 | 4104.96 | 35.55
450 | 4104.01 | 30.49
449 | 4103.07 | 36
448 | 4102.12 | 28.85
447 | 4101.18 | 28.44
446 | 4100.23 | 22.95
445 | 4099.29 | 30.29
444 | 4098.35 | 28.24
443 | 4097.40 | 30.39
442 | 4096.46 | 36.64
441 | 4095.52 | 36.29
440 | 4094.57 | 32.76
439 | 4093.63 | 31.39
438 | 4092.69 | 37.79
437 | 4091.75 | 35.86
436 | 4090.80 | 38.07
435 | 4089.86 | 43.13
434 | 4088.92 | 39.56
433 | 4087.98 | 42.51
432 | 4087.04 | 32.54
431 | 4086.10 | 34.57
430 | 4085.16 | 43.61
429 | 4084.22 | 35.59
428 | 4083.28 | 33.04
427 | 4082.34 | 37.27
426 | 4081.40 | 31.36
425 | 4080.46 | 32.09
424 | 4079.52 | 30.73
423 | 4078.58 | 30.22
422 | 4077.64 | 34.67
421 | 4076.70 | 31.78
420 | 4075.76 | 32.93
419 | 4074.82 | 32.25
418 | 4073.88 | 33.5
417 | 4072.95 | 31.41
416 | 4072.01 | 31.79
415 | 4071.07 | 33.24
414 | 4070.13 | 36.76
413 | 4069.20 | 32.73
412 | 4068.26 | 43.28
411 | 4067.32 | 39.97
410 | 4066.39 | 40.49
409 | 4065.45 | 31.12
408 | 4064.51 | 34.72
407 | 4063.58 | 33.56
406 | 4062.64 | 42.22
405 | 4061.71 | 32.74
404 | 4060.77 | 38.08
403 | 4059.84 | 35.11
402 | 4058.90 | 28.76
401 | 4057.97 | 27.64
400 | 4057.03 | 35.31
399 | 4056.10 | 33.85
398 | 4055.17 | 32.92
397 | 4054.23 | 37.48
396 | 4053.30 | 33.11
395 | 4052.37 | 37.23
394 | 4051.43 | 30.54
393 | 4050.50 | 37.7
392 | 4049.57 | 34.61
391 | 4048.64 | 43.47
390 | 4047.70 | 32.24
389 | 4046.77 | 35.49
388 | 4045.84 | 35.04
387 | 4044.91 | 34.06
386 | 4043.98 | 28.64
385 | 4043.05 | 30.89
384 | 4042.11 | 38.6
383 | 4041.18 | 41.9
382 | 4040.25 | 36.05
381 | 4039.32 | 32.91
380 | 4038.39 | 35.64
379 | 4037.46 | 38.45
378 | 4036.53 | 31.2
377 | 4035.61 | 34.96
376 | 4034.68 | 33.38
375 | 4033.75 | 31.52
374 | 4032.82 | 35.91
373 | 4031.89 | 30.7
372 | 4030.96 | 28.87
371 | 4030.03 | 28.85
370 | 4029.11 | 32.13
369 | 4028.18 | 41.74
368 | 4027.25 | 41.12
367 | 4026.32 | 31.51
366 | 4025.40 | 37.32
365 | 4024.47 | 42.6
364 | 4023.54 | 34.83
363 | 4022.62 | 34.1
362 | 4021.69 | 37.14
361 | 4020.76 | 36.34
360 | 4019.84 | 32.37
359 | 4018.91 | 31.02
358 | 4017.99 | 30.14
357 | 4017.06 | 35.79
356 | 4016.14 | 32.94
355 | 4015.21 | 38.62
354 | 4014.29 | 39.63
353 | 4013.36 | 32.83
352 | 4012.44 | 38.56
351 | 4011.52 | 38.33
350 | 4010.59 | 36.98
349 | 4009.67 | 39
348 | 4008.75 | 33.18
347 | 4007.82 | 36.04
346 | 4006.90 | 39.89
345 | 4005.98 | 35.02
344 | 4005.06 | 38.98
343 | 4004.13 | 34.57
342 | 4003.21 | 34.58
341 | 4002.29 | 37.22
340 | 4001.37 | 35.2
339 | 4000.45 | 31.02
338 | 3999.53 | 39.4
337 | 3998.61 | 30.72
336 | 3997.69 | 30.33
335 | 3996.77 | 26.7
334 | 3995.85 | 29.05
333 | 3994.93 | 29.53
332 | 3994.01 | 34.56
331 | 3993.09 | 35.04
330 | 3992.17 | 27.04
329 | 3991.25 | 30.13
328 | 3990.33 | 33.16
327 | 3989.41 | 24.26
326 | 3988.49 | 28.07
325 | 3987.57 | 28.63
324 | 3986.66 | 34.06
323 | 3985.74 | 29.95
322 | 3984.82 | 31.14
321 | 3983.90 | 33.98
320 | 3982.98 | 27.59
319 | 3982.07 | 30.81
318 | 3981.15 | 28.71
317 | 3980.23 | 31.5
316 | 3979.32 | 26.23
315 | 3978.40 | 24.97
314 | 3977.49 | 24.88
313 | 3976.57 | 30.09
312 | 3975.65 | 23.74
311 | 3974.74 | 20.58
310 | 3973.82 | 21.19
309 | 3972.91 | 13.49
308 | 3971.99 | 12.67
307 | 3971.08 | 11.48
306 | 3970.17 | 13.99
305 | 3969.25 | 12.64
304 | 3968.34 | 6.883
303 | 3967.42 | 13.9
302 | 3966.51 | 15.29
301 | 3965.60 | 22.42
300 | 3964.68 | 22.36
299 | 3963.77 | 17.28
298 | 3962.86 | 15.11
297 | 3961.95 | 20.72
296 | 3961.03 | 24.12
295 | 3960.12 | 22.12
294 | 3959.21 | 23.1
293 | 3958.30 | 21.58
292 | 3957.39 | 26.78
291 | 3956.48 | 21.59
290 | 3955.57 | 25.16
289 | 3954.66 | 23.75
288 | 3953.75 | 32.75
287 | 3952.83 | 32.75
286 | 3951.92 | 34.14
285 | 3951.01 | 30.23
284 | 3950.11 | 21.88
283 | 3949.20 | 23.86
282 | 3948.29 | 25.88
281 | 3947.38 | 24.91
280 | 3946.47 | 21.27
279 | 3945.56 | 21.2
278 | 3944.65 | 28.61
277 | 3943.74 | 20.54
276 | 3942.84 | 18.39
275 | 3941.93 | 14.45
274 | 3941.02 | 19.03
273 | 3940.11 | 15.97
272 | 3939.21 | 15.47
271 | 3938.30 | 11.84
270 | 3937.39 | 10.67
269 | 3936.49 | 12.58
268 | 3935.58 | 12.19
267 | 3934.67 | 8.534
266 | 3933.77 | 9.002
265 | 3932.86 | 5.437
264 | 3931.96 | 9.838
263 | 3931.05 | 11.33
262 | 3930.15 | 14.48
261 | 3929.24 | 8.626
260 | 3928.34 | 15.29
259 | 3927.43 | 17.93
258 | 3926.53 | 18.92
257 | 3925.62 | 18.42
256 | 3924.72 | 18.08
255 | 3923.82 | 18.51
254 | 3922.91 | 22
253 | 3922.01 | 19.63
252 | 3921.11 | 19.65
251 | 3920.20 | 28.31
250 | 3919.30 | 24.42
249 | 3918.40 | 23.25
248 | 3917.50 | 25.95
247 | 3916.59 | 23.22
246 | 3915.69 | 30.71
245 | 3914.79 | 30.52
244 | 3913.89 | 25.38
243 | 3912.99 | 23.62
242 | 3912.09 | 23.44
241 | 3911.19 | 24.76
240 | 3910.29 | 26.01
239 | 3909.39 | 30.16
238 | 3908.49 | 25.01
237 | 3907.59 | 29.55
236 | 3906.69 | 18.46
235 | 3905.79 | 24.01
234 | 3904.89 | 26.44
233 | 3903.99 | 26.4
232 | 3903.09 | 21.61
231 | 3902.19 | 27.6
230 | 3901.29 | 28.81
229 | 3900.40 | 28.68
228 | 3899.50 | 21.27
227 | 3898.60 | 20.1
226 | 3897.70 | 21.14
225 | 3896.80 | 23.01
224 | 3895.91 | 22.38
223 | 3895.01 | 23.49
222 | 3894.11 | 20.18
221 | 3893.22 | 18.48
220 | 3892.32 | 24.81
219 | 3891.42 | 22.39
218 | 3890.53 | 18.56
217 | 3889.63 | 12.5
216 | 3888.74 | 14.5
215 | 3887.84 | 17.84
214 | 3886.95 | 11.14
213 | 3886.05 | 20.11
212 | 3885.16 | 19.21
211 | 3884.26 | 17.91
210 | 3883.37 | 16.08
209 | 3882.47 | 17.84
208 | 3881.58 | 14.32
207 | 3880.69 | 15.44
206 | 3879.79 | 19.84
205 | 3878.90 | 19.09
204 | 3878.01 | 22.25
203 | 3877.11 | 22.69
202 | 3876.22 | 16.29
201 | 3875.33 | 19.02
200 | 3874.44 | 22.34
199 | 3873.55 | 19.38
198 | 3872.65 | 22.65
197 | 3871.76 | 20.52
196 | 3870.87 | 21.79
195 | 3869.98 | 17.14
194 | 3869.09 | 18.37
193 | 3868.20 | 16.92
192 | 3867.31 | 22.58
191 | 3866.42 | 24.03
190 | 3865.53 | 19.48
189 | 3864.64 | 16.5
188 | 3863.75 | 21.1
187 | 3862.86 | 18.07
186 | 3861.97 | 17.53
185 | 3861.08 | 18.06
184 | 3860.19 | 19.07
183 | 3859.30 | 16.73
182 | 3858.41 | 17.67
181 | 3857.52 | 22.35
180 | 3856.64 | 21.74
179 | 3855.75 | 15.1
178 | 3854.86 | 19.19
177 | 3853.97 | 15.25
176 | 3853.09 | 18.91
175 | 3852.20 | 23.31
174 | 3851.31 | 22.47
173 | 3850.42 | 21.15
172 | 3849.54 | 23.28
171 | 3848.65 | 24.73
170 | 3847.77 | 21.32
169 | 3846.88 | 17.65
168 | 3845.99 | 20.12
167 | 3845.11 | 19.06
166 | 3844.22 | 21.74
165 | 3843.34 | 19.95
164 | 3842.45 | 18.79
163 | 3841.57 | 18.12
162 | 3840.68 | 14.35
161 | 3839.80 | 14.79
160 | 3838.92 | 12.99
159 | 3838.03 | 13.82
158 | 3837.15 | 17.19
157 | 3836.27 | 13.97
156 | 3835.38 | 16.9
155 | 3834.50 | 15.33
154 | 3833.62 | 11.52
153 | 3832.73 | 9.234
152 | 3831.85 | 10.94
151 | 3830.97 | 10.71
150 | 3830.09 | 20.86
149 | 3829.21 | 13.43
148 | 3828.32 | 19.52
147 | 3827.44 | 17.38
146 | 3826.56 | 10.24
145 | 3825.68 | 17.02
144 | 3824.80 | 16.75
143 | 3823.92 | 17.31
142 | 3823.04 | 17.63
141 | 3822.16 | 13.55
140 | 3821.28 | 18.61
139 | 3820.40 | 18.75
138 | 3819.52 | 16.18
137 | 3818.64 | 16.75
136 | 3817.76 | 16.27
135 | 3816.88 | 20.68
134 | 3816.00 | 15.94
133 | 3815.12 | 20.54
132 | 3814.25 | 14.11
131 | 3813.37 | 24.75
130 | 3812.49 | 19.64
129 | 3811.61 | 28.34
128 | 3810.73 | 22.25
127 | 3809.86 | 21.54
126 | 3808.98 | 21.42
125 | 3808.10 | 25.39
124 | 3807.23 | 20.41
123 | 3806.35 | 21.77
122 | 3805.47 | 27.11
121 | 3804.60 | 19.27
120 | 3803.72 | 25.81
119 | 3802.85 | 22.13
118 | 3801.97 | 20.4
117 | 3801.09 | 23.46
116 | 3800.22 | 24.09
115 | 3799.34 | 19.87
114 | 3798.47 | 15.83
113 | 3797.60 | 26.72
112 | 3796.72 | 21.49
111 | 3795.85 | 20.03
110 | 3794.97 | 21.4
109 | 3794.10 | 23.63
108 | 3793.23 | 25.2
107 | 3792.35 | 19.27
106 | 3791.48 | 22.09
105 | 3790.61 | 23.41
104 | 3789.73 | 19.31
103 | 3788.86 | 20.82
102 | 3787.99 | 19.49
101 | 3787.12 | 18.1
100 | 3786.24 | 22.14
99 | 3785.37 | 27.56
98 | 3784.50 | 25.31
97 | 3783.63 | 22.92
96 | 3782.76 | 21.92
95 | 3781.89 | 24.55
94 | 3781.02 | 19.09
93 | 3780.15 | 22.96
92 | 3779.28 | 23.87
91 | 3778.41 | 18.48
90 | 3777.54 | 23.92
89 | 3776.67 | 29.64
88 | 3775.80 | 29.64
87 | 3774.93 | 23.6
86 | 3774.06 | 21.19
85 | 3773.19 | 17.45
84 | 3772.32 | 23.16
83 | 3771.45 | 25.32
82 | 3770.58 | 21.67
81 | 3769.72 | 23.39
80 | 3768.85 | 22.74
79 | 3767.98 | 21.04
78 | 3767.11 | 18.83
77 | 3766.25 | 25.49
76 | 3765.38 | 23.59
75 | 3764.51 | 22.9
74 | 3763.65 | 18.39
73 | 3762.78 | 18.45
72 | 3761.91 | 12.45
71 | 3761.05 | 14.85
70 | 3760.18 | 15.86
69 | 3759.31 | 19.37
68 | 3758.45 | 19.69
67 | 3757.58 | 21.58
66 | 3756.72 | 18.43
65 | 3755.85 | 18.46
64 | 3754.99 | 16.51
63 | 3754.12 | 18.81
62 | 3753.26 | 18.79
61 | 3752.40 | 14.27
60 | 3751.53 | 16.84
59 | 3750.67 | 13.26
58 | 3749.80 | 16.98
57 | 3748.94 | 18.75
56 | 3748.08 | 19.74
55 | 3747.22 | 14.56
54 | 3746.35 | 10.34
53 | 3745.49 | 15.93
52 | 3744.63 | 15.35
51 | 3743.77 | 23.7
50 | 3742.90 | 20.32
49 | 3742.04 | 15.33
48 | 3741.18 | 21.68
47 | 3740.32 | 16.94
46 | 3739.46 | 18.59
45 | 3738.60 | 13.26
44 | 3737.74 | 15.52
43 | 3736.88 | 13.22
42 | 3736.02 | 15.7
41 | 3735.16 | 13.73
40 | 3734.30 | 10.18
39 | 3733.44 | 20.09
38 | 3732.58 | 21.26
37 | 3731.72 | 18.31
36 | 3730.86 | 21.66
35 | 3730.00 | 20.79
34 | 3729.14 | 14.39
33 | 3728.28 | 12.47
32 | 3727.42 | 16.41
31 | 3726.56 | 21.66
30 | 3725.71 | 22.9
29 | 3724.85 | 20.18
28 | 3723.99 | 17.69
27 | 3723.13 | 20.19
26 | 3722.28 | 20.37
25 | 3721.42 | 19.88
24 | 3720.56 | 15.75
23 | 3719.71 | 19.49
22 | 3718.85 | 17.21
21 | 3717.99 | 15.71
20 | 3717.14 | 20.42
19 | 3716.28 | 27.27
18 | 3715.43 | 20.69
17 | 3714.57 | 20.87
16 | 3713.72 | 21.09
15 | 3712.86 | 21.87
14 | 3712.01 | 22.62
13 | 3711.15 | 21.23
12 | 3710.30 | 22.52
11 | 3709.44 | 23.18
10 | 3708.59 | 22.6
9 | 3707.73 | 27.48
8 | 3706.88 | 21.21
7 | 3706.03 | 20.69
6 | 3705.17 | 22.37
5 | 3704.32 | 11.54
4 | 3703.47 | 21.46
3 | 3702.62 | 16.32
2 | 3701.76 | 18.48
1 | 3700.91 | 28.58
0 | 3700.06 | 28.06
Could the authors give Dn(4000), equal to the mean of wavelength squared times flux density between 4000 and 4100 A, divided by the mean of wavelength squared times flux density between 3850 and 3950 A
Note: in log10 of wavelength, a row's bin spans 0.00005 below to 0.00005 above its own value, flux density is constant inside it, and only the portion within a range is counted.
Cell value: 1.9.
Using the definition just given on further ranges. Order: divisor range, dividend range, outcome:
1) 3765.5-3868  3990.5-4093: 1.96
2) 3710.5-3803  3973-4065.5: 1.91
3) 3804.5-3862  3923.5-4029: 1.53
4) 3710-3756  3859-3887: 1.13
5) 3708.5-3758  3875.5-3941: 1.18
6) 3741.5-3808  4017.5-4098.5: 1.94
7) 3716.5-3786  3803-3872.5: 1.01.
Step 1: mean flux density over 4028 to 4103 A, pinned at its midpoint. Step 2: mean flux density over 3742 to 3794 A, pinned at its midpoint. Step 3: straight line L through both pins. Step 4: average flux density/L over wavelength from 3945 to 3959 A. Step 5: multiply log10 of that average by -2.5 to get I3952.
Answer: 0.13 mag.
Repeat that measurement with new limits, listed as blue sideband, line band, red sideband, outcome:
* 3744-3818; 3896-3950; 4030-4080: 0.32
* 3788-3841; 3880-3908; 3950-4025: 0.13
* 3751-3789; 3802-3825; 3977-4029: 0.16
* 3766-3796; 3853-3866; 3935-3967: 0.19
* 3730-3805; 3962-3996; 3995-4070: 0.31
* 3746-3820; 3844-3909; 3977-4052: 0.26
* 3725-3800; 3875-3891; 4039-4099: 0.42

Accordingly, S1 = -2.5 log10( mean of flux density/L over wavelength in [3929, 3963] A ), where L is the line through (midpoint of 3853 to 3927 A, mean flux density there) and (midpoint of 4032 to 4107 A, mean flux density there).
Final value 0.28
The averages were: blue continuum 21.1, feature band 19.6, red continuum 34.4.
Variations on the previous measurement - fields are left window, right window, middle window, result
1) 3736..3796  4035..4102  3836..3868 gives 0.26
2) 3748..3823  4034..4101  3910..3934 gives 0.35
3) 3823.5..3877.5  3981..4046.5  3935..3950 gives 0.41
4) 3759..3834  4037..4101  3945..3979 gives 0.32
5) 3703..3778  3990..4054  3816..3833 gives 0.44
